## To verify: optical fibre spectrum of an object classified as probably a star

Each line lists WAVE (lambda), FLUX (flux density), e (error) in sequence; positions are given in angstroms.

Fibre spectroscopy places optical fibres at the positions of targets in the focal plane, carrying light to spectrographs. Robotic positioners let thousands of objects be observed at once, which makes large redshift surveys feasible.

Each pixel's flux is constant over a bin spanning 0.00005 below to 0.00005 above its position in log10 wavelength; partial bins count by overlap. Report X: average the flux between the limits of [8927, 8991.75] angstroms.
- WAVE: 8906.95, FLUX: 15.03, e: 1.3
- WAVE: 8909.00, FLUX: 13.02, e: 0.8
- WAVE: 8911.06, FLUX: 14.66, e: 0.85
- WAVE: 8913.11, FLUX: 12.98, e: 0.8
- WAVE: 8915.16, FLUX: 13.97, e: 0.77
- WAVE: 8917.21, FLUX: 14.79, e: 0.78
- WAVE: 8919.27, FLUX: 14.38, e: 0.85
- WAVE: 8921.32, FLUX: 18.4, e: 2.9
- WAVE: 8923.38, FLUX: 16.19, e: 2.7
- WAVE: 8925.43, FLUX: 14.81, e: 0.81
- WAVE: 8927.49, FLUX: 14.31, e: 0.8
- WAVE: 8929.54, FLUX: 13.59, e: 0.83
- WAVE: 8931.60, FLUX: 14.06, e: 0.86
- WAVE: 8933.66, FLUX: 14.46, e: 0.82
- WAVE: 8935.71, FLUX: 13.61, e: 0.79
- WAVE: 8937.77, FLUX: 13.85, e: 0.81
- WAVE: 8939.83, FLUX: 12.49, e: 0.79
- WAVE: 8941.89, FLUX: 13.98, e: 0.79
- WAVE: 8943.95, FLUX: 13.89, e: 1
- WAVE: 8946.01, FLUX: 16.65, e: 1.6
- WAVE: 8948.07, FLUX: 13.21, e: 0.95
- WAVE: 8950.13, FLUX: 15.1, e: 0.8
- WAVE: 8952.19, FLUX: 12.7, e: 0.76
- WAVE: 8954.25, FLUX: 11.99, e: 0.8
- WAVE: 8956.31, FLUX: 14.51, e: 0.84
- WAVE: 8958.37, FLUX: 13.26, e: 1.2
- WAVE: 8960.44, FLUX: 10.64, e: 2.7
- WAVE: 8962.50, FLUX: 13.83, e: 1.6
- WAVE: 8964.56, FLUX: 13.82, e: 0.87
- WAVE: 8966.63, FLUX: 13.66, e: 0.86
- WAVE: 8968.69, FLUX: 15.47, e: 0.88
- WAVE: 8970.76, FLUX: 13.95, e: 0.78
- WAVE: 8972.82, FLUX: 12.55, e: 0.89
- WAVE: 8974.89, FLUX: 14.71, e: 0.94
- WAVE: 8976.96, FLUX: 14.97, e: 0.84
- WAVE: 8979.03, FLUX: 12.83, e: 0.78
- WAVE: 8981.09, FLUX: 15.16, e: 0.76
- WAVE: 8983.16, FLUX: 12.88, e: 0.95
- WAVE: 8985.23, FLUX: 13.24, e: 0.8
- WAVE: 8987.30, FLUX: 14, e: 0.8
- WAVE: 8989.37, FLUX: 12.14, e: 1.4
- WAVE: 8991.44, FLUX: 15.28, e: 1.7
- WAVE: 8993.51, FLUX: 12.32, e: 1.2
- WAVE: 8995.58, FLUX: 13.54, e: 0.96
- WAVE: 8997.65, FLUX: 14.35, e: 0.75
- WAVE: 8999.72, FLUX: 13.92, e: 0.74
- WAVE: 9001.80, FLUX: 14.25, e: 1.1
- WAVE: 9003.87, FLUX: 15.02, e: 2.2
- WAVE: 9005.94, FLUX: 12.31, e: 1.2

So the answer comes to 13.8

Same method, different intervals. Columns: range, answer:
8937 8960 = 13.7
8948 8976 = 13.5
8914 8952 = 14.5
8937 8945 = 13.5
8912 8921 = 14.4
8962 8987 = 13.9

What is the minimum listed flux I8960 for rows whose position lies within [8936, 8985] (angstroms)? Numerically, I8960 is 10.64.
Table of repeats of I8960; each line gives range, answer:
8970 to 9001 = 12.14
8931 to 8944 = 12.49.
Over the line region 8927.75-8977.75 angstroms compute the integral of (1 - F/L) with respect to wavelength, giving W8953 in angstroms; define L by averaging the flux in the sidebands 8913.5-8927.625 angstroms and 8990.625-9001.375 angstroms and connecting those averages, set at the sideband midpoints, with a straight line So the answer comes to 2.9 angstroms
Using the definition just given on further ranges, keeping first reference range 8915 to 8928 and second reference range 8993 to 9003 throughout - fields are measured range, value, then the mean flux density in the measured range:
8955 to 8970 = 1.0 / 13.6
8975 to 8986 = 0.2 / 13.9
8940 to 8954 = 0.8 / 14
